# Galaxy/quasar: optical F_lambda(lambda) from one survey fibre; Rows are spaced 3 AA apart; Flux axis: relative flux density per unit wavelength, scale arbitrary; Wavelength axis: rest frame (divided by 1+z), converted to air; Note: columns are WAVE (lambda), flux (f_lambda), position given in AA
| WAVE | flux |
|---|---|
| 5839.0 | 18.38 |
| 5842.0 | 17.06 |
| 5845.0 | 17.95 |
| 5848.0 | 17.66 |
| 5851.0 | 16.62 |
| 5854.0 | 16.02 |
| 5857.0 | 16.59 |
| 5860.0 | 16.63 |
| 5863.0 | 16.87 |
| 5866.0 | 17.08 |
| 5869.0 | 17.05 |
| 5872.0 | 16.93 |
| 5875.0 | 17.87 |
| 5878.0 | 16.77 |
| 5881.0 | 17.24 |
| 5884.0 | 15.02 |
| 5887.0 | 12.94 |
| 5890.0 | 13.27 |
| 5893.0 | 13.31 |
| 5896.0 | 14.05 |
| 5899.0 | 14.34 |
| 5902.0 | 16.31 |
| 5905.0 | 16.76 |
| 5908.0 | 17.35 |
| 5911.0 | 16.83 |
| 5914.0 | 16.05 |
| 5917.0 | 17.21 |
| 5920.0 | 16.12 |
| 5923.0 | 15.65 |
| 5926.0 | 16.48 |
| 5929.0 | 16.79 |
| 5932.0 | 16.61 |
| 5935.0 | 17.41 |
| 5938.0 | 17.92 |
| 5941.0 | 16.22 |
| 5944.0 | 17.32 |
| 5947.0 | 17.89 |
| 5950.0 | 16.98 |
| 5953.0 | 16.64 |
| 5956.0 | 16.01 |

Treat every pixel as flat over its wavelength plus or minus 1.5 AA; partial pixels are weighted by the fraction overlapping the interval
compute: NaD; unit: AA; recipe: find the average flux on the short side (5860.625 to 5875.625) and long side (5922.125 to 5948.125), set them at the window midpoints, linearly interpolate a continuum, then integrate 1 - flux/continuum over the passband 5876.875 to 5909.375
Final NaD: 3.5 AA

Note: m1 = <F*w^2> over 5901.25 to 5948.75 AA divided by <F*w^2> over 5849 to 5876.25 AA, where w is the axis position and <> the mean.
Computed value 1.02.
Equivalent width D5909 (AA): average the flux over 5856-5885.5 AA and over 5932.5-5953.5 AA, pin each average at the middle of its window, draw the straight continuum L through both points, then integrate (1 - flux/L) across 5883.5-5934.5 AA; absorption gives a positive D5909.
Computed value 4.1 AA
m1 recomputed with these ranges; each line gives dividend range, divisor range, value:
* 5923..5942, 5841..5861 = 1.02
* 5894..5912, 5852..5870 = 0.96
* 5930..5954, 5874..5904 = 1.16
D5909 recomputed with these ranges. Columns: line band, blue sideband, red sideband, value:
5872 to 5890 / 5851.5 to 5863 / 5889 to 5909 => -0.16 AA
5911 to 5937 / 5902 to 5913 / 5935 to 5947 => 0.73 AA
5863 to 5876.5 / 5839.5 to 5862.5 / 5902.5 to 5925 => -0.26 AA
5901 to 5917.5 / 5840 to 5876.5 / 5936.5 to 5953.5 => 0.38 AA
